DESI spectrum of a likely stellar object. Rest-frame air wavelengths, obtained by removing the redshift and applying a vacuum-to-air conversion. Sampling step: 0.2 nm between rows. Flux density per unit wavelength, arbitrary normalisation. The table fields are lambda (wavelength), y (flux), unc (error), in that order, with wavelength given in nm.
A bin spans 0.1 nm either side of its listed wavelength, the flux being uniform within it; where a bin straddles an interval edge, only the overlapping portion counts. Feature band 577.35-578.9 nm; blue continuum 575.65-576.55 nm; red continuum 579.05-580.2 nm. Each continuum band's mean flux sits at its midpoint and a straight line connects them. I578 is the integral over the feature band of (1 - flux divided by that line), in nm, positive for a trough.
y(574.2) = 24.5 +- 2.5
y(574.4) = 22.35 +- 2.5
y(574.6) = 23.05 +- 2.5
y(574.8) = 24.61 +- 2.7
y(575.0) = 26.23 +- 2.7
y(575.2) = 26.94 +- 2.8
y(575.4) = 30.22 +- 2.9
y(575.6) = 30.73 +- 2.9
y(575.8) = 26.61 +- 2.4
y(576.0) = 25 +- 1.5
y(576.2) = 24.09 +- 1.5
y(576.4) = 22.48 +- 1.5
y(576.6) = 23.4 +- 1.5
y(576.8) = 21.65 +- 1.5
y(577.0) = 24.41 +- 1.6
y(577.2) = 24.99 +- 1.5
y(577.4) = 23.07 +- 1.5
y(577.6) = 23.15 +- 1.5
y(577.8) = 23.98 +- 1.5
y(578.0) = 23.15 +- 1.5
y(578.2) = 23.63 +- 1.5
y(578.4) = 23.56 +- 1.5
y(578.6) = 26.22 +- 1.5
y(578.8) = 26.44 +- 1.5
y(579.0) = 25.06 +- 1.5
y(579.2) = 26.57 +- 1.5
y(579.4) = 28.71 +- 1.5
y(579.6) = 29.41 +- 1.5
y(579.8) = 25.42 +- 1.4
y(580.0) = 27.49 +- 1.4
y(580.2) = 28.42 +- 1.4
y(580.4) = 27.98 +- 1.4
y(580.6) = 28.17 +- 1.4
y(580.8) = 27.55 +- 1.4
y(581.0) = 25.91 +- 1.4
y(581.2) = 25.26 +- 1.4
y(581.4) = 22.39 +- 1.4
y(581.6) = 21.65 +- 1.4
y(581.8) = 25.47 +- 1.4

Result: 0.13 nm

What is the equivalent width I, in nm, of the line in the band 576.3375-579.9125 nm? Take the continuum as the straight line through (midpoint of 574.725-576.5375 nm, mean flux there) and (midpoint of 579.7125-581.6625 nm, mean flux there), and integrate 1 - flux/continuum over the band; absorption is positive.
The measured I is 0.19 nm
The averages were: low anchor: 26.3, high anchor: 26.1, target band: 24.8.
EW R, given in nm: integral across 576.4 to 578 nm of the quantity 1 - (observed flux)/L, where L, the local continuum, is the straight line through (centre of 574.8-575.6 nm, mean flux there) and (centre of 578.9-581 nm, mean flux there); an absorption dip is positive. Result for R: 0.24 nm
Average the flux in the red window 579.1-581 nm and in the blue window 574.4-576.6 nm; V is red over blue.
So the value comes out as 1.08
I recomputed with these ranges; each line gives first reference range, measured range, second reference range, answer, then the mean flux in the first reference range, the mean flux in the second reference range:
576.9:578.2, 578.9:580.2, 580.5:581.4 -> -0.102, 23.8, 26.2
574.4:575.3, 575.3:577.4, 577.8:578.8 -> -0.050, 24.9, 24.4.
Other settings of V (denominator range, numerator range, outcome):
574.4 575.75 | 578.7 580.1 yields 1.02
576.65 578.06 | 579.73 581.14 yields 1.16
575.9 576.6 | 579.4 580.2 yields 1.17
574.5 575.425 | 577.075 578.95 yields 0.94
